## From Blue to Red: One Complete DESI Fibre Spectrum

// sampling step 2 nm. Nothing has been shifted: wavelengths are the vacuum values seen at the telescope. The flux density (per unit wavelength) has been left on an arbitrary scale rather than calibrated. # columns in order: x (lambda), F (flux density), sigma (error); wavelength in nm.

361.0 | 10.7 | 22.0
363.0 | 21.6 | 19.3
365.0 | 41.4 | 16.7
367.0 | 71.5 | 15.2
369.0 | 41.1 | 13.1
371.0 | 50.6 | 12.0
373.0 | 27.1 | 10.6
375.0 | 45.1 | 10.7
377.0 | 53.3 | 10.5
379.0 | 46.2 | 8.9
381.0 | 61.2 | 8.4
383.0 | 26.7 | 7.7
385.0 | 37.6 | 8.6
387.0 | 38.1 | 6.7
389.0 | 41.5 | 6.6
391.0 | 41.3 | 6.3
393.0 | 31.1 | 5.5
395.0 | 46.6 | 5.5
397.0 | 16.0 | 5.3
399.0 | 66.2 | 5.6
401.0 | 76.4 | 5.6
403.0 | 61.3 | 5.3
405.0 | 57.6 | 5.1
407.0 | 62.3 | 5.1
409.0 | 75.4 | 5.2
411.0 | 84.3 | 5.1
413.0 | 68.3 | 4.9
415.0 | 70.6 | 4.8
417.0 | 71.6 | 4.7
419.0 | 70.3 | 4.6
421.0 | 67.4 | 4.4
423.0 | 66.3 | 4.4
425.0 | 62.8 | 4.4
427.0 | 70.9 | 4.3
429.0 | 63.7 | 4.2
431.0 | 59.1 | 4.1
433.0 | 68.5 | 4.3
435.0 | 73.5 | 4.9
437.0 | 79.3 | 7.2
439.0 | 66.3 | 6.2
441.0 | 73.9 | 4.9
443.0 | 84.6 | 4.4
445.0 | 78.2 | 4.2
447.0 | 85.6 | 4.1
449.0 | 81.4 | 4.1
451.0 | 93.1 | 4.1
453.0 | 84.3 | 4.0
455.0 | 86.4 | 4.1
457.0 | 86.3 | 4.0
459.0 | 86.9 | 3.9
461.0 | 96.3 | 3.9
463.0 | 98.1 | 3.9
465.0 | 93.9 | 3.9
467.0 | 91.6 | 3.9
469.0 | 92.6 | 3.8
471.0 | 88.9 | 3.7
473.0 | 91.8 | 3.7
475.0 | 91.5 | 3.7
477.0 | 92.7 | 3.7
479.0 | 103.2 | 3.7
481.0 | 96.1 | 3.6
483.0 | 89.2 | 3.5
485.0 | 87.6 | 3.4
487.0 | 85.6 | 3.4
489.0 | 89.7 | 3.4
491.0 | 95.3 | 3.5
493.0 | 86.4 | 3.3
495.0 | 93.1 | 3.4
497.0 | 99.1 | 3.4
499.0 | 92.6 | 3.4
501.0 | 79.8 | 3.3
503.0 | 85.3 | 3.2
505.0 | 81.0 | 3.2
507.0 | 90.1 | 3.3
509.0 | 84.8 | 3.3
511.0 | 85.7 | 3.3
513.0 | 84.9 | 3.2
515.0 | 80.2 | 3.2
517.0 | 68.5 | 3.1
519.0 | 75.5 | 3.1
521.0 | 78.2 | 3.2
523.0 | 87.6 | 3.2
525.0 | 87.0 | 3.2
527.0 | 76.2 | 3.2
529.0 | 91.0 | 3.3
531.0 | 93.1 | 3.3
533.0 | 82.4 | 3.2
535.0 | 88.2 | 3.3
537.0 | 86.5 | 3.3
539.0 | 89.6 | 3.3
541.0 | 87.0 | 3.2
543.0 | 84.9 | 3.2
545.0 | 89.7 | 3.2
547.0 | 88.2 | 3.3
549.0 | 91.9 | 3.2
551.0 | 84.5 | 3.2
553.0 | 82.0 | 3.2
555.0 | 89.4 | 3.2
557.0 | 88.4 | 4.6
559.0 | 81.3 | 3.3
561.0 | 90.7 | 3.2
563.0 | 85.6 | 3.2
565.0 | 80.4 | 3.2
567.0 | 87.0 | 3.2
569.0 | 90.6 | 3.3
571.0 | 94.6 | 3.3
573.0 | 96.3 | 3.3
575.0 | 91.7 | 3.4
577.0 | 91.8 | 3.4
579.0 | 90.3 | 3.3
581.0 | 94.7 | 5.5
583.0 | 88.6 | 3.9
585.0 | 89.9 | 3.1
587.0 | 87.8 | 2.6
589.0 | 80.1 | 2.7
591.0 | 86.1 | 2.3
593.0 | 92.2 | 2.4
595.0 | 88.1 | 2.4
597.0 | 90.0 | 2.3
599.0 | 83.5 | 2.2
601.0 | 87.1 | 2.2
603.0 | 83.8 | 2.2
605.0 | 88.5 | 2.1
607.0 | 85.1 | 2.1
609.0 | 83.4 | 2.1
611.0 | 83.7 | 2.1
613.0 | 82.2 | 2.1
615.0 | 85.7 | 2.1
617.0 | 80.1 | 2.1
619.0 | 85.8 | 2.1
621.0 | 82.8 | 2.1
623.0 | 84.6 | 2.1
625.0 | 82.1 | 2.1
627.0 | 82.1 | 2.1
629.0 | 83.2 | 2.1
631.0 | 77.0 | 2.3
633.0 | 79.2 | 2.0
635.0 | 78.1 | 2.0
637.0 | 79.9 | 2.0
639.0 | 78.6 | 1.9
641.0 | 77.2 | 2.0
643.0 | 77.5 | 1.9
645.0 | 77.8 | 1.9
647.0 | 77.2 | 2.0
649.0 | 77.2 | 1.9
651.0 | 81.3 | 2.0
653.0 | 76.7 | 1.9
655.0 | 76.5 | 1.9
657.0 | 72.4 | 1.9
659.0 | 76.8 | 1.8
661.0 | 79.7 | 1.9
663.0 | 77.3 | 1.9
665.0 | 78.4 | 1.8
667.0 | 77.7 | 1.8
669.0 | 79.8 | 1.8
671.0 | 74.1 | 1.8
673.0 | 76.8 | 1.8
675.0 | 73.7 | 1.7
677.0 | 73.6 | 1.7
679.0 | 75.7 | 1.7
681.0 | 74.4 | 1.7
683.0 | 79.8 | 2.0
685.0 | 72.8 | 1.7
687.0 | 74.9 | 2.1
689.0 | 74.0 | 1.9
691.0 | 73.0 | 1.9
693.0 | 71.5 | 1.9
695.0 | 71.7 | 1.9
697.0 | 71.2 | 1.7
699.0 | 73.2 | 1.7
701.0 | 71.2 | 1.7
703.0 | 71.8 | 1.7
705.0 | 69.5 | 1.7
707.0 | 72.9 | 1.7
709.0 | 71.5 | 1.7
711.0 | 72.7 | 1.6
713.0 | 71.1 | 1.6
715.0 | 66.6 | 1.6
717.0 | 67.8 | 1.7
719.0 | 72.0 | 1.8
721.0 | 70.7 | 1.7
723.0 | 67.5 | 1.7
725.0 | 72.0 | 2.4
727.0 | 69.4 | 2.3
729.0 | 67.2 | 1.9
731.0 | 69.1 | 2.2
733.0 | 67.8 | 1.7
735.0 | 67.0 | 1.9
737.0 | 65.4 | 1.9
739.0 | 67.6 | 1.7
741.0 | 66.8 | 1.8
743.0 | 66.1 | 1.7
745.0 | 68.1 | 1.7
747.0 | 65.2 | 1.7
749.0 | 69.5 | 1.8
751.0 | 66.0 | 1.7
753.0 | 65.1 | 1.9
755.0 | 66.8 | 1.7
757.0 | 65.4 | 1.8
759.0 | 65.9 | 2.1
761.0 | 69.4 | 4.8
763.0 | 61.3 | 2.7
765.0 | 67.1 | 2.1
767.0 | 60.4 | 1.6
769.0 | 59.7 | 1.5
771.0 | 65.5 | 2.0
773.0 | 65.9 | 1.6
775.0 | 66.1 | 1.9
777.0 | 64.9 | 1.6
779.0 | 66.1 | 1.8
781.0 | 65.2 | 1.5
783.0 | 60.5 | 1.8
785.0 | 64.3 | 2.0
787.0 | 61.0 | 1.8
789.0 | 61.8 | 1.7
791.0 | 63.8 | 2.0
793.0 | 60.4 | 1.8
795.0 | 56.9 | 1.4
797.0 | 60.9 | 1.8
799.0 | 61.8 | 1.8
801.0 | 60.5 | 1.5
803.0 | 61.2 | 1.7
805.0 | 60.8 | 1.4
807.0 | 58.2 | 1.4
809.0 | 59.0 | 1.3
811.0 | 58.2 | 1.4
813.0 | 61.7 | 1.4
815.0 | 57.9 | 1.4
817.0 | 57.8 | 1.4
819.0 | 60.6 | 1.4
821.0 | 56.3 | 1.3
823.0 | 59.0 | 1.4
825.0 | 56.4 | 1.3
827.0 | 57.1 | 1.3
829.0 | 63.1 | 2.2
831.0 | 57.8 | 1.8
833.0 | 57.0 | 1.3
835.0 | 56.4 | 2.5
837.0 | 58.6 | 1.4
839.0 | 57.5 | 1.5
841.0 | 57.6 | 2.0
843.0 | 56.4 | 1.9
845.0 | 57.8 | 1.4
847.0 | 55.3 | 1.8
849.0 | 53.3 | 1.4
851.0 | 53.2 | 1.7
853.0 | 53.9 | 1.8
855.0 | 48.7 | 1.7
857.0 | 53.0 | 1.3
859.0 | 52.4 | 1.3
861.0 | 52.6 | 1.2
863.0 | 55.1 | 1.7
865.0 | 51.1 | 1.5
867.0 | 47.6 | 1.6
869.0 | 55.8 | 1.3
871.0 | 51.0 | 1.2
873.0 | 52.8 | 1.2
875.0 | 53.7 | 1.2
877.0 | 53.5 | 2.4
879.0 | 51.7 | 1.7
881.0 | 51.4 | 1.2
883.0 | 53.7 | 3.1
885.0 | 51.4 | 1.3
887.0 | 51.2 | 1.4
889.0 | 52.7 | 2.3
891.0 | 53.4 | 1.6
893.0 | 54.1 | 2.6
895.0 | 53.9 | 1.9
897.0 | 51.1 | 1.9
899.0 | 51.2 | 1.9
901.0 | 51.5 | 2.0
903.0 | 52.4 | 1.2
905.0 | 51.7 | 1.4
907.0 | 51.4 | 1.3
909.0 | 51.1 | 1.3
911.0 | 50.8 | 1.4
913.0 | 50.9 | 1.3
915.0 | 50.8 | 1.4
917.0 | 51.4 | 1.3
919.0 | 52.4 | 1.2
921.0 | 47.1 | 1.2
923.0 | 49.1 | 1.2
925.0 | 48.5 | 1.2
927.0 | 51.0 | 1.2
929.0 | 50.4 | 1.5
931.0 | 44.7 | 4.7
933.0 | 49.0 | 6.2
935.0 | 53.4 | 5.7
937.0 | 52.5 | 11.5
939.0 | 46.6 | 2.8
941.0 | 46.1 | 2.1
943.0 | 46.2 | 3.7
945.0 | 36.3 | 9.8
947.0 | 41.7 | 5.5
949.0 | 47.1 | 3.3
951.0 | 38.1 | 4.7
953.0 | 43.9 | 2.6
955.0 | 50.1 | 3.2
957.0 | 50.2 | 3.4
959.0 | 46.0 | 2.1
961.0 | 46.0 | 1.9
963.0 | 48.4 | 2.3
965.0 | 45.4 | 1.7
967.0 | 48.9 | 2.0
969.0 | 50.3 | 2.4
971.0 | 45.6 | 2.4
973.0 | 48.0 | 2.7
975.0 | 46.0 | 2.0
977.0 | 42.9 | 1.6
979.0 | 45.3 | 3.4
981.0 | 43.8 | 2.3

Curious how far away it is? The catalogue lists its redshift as 0.000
